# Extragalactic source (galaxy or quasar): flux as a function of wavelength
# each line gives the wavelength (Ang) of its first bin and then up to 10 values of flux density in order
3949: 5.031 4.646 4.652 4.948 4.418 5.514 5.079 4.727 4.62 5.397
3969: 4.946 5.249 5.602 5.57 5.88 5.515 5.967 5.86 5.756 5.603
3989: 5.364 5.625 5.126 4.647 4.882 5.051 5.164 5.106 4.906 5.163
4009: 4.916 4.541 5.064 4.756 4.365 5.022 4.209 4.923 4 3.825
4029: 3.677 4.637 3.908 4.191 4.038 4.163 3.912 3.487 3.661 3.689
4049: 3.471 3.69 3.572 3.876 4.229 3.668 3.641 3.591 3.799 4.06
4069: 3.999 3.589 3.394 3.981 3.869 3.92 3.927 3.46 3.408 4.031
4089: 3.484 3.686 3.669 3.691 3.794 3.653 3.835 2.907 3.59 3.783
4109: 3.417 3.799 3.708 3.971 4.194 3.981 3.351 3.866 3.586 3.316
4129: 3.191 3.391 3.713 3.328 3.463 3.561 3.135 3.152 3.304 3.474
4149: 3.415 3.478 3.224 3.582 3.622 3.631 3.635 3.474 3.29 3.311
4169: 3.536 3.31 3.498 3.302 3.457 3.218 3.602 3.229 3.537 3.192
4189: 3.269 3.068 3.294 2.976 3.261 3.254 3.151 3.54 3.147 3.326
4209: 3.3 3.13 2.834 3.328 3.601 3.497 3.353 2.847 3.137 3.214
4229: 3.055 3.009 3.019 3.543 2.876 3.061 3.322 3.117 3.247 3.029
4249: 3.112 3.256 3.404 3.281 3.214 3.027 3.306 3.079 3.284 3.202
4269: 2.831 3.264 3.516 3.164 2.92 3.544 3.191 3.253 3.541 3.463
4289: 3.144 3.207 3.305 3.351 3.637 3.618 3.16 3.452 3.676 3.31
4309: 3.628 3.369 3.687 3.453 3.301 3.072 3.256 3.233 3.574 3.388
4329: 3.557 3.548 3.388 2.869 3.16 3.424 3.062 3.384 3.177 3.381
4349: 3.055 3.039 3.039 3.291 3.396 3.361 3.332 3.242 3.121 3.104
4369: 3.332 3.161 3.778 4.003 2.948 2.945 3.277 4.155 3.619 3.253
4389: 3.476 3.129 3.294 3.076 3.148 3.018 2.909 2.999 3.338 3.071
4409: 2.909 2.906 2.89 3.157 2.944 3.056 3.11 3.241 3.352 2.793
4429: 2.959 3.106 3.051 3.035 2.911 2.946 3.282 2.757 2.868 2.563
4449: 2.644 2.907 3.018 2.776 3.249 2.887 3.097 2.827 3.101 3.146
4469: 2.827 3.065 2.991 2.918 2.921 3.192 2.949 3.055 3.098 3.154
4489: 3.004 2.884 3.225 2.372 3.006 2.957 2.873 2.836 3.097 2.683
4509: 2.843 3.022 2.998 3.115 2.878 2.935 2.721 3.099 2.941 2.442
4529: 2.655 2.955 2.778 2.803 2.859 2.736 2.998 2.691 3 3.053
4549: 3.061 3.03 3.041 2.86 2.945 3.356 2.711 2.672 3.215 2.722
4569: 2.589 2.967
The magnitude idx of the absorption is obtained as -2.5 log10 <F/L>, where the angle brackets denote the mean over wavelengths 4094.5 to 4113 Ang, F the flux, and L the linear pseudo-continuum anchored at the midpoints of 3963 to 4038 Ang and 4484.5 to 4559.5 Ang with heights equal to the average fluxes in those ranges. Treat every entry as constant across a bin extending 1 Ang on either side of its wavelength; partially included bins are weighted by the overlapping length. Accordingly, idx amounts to 0.25 mag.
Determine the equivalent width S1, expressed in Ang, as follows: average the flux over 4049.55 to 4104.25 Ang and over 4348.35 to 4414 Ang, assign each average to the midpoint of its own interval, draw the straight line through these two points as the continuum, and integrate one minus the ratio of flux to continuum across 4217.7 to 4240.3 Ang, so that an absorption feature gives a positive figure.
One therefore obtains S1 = 2.1 Ang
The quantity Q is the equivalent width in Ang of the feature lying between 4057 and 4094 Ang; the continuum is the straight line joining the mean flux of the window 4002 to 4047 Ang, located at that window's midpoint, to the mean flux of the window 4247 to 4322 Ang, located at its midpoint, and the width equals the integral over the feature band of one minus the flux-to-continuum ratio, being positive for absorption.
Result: 3.7 Ang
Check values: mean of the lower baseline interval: 4.37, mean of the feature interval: 3.75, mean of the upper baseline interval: 3.31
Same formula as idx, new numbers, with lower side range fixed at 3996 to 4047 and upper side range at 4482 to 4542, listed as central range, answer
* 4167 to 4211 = 0.19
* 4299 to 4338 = 0.04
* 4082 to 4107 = 0.17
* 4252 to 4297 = 0.12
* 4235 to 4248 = 0.19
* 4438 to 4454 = 0.09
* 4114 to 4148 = 0.16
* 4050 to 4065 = 0.16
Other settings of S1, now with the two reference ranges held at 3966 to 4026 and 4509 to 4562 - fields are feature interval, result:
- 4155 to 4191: 8.1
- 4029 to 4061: 6.9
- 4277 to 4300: 3.3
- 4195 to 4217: 5.3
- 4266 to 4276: 2.0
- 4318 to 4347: 3.5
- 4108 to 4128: 4.0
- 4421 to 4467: 4.3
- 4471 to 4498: 1.2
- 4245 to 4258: 2.8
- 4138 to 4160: 5.3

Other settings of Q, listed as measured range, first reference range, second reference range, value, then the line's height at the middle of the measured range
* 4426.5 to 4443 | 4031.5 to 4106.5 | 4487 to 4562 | 0.4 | 3.07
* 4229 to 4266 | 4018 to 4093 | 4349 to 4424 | 3.4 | 3.49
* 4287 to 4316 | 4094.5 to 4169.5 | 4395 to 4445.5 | -1.7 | 3.24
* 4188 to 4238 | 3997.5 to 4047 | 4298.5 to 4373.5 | 7.4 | 3.76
